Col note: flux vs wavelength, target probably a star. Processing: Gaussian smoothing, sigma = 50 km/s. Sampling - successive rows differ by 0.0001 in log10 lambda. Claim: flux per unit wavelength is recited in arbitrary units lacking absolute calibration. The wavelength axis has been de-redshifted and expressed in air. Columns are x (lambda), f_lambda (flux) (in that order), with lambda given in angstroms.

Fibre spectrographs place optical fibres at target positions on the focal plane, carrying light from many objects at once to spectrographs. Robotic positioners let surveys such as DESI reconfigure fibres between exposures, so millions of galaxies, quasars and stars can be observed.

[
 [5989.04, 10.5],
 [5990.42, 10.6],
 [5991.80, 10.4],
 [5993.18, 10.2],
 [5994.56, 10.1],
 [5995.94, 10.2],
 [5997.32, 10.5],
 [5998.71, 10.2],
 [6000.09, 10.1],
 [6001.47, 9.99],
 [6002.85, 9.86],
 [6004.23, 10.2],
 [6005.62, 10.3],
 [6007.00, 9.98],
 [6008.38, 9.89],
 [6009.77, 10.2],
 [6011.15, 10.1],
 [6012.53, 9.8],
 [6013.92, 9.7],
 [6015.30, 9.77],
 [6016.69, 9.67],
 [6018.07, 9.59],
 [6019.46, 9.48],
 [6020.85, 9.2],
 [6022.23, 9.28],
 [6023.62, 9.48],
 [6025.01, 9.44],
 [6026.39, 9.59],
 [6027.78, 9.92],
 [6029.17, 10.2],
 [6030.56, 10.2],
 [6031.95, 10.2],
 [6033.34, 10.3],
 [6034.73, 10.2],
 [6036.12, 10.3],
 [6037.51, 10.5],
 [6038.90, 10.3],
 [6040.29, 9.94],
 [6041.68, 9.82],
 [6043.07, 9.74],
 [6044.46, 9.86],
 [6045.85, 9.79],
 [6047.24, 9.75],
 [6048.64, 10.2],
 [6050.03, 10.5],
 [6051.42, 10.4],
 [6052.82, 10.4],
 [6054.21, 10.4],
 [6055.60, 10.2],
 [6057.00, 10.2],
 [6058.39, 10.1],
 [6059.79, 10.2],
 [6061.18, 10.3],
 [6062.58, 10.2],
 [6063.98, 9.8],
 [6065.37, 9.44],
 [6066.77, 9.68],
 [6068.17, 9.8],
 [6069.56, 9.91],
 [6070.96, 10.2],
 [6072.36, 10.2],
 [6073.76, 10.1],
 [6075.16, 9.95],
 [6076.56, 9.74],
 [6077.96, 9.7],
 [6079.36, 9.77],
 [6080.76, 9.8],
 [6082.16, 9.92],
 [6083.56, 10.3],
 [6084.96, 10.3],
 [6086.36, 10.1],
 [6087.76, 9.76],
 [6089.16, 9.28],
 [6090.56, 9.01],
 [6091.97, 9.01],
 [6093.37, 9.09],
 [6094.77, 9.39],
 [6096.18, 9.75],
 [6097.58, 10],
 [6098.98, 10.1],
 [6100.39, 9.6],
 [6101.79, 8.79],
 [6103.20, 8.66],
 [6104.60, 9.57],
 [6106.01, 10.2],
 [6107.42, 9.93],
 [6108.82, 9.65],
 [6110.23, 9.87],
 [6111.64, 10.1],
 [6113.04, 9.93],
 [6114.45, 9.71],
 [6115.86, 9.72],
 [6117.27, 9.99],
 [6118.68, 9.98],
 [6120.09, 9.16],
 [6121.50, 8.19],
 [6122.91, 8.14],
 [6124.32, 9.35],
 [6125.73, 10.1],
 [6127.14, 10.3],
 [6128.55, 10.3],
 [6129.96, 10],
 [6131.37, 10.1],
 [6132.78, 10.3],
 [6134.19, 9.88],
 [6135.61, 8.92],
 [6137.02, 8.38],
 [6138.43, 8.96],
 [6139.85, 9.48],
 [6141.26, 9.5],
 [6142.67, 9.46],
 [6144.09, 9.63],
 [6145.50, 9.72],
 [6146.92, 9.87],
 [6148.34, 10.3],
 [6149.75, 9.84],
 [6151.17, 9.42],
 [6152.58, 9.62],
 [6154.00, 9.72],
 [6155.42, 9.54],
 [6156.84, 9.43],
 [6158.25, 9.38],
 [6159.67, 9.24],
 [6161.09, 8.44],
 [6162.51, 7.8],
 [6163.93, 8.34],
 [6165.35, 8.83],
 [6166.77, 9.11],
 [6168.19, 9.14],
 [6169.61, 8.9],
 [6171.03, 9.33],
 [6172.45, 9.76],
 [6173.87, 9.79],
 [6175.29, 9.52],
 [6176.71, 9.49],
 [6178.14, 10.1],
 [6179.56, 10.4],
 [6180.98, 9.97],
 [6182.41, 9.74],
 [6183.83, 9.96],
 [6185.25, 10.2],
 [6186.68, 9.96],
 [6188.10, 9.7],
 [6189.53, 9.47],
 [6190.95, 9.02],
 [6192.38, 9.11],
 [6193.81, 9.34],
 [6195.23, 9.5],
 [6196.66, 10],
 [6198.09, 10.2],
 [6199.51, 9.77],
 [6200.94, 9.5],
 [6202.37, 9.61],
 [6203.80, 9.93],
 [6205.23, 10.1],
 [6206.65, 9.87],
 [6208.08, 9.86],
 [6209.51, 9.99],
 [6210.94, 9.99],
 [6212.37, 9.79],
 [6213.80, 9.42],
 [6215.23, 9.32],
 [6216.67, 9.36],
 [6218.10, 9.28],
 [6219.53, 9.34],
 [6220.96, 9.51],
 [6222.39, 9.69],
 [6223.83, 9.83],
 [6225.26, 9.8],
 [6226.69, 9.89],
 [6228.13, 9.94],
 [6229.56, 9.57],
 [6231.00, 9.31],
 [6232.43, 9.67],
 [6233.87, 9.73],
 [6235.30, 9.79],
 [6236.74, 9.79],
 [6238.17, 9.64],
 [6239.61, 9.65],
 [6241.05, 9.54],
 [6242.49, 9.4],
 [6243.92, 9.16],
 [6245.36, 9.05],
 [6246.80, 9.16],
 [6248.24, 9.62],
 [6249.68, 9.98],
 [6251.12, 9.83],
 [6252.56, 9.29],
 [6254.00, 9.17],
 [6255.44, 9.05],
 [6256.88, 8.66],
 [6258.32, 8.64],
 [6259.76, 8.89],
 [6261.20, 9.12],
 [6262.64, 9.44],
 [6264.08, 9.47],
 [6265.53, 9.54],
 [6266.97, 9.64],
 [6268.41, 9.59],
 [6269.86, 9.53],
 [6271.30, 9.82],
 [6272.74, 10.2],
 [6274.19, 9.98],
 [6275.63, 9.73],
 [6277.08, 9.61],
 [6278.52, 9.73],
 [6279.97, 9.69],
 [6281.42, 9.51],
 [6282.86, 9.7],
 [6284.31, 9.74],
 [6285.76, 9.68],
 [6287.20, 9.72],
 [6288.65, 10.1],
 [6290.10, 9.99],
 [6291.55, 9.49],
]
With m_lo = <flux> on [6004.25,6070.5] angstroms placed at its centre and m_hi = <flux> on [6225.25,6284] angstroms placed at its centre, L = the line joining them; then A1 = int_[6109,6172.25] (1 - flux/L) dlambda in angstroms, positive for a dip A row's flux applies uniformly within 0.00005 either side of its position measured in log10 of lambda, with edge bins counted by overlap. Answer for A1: 2.0 angstroms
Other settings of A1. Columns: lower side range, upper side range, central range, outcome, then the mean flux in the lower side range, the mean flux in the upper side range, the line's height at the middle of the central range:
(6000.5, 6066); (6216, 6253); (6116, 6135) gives 0.2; 9.98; 9.57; 9.79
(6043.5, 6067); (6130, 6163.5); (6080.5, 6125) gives 0.8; 10.1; 9.43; 9.75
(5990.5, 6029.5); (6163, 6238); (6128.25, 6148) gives 0.2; 9.91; 9.62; 9.72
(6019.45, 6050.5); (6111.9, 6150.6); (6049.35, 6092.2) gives -0.7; 9.93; 9.61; 9.81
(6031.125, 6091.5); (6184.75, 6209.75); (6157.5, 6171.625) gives 1.4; 10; 9.72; 9.79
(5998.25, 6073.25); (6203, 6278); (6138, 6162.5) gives 0.7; 9.98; 9.56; 9.75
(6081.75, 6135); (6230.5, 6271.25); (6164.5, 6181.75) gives 0.1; 9.67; 9.41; 9.55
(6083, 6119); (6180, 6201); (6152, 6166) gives 1.0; 9.68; 9.71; 9.7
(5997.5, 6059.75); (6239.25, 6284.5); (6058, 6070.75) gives 0.0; 9.99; 9.47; 9.91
